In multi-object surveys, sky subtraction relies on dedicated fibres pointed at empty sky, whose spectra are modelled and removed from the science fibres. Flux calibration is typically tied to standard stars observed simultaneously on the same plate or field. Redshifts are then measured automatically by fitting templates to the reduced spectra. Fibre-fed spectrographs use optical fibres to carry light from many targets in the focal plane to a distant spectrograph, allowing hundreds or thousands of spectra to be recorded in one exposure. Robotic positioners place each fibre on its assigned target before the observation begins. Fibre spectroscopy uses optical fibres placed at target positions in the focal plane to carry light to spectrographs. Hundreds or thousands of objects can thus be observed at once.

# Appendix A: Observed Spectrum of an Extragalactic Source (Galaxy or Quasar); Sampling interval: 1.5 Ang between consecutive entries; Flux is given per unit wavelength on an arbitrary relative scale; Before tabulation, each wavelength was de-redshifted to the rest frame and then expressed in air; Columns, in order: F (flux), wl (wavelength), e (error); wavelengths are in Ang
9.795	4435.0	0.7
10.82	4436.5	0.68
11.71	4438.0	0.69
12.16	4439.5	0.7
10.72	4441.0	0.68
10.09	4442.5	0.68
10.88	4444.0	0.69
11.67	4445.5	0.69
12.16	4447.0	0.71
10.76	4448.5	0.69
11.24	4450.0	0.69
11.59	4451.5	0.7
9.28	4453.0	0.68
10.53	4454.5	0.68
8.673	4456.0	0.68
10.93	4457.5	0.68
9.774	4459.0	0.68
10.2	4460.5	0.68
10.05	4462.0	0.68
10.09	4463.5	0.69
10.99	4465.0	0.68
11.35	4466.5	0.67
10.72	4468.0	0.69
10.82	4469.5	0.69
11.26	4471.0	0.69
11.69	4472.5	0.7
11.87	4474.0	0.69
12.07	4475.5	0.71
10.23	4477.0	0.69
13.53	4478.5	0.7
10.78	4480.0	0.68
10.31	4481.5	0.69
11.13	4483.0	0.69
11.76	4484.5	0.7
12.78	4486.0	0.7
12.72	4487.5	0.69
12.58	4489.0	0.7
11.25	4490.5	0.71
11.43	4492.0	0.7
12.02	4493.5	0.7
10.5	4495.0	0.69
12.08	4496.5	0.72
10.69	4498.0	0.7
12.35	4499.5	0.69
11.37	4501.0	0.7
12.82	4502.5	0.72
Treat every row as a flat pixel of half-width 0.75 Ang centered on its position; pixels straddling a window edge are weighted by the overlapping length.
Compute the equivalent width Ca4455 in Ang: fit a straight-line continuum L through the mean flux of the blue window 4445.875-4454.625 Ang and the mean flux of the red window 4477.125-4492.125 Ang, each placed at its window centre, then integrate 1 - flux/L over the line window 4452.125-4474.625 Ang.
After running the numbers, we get 1.5 Ang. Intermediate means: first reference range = 11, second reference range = 11.8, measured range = 10.5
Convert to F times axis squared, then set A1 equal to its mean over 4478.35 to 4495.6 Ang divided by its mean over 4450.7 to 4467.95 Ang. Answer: 1.1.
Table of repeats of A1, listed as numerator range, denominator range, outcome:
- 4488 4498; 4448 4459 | 1.14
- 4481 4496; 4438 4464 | 1.11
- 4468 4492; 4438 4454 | 1.06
